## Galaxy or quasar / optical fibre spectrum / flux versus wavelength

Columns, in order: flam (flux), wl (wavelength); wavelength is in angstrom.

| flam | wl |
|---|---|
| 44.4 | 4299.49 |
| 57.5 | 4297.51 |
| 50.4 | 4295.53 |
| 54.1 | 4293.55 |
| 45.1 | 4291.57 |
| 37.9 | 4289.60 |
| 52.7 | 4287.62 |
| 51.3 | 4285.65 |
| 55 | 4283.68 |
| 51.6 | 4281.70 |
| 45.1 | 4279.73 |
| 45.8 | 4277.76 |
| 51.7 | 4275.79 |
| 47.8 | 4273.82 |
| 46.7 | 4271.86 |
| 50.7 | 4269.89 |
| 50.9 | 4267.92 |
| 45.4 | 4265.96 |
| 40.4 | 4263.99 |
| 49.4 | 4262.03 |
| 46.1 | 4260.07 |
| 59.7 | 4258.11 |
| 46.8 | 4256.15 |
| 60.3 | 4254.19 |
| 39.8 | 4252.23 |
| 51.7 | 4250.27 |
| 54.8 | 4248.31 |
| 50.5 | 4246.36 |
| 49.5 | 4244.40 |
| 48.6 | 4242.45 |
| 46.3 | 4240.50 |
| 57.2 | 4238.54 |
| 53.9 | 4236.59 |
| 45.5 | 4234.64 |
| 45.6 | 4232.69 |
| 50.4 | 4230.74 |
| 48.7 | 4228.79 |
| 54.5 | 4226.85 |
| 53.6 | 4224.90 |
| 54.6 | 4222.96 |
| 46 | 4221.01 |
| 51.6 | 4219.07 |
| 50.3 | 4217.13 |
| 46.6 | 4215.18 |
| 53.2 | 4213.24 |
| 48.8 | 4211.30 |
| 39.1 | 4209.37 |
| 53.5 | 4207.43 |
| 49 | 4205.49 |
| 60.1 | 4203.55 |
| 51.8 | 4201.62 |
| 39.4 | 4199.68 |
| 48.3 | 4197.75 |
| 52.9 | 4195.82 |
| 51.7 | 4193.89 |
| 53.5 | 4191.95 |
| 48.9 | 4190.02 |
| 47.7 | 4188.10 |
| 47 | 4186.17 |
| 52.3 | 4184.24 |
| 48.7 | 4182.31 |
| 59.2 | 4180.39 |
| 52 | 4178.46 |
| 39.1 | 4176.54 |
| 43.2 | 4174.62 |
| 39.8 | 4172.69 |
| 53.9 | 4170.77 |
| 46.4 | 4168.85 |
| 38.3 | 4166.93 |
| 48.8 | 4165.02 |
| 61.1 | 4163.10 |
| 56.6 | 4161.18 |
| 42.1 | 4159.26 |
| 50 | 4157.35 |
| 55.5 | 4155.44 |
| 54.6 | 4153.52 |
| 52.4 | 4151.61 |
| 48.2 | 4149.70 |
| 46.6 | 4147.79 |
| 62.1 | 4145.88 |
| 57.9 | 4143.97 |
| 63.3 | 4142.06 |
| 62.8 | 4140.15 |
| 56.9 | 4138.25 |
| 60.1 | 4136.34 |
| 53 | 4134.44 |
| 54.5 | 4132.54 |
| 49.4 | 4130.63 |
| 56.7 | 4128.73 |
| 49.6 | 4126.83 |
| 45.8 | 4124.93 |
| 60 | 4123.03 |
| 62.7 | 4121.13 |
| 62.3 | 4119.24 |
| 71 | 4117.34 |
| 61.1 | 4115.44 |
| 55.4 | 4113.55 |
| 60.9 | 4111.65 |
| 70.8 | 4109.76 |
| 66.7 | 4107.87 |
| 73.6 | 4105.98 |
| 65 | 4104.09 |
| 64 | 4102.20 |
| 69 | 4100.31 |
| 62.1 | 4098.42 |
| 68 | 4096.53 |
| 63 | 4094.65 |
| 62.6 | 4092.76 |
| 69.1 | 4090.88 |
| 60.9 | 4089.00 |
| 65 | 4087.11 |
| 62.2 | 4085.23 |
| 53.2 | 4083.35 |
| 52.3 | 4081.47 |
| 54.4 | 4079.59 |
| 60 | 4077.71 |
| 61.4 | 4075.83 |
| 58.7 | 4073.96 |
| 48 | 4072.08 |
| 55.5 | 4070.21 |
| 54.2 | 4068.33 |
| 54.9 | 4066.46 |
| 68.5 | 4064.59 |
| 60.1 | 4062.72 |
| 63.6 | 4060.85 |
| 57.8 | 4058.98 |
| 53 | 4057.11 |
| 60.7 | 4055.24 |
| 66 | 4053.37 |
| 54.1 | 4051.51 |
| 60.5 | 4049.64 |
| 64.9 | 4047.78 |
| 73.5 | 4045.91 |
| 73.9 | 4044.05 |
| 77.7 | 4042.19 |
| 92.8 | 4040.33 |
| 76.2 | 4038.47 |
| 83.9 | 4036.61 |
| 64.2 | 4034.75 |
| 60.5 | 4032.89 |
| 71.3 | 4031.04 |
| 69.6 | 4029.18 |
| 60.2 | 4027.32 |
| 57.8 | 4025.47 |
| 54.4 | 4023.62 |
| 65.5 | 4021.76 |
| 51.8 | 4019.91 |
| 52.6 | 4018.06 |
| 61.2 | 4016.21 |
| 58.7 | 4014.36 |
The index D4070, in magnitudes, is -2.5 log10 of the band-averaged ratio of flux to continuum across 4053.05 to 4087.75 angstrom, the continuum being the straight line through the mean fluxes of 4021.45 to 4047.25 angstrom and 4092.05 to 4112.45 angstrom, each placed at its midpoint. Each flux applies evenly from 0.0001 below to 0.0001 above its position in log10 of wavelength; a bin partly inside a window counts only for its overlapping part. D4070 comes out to 0.17 mag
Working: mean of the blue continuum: 70.1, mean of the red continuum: 66.1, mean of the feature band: 58.2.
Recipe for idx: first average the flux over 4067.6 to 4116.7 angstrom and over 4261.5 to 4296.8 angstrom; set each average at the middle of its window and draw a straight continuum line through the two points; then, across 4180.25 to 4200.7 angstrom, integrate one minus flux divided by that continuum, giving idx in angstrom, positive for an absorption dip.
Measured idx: 1.9 angstrom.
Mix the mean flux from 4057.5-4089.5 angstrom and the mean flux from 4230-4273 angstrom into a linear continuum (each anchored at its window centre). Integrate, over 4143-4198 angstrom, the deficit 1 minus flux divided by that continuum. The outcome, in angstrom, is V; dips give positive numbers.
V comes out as 3.23 angstrom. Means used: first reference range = 58.1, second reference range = 49.5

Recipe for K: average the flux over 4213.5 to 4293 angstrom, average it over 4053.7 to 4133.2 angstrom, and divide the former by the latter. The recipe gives 0.82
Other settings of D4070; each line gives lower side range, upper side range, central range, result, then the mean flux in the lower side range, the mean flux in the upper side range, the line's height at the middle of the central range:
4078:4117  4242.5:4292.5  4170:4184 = 0.174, 63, 49.1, 56.5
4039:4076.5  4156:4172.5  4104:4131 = -0.100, 63.1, 49.4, 55.4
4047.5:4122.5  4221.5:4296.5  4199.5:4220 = 0.069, 61.4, 49.7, 53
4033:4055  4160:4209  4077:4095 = 0.074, 70.8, 49.6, 64.5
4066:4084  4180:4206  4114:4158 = -0.070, 55.3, 50.6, 52.9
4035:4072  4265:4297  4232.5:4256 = 0.028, 65.4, 49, 51.7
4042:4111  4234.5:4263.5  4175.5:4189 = 0.119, 62.2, 50.7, 55.1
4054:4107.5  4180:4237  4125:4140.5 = 0.037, 60.8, 50.1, 56.5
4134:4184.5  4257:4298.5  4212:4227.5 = -0.012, 52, 49.3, 50.6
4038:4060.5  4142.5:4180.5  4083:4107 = -0.076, 67.3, 50.4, 60.4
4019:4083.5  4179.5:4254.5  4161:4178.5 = 0.141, 62.8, 50.3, 53.9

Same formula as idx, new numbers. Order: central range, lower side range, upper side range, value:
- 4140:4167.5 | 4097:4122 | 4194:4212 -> 2.1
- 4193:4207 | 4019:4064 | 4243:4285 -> 0.9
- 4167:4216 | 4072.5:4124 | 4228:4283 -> 5.2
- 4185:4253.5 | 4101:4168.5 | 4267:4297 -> 3.5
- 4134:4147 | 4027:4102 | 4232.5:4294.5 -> -0.3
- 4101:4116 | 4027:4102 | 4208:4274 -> -1.2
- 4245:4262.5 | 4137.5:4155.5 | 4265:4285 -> -0.3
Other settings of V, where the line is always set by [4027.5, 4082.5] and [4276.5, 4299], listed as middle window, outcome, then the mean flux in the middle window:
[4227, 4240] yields 0.6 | 50.3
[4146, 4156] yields 1.0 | 52.2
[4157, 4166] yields 0.9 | 51.8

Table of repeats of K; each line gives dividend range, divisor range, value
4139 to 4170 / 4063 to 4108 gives 0.86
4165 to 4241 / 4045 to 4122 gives 0.80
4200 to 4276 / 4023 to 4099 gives 0.79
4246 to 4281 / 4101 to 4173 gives 0.87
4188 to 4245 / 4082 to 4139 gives 0.82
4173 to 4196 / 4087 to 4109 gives 0.75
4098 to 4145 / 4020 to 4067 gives 0.92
